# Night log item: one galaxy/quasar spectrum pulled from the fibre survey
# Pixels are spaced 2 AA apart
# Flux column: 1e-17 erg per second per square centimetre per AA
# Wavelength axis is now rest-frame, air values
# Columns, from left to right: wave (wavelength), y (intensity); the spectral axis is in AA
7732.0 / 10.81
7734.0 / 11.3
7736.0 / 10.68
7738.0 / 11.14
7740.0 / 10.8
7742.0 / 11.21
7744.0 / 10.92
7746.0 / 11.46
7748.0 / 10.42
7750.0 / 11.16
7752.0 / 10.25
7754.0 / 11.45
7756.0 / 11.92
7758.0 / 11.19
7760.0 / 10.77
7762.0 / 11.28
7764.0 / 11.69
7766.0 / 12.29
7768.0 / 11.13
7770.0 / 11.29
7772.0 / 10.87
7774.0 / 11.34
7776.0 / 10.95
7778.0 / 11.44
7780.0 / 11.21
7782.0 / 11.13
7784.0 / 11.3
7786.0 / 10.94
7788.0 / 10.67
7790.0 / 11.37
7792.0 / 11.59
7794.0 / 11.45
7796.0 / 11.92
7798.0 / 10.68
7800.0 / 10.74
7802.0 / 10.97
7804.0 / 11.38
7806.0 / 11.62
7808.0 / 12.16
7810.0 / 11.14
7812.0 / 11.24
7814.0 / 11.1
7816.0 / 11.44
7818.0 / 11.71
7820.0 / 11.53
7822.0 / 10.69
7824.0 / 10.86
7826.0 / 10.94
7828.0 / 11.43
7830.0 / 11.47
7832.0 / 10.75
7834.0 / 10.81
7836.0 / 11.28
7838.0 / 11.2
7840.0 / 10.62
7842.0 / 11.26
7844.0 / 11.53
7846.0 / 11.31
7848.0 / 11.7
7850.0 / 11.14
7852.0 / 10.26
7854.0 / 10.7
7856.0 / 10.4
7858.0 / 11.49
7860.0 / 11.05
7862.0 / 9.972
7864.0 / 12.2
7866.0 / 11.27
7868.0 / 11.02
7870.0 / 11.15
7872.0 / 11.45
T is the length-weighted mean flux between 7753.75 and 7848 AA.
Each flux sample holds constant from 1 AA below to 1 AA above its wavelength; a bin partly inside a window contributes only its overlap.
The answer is 11.3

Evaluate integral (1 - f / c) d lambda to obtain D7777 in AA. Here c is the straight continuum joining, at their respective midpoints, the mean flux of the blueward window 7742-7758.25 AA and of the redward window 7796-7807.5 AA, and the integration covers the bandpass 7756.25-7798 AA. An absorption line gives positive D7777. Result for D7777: -0.5 AA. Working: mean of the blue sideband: 11.1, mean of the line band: 11.3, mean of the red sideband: 11.2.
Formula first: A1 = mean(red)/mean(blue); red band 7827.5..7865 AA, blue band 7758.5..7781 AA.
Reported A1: 0.98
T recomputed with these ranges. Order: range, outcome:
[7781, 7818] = 11.3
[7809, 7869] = 11.1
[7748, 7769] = 11.3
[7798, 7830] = 11.3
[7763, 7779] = 11.4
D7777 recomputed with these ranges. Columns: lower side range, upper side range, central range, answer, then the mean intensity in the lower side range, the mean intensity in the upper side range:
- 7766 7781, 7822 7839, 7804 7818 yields -0.4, 11.2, 11.1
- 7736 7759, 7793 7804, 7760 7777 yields -0.3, 11.1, 11.2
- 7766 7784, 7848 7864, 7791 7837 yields -0.8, 11.2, 10.9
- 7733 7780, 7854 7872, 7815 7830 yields -0.2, 11.2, 11.1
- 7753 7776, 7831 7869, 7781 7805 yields 0.2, 11.4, 11.1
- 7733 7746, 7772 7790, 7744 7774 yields -0.4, 11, 11.1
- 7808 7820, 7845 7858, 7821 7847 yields 0.2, 11.4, 11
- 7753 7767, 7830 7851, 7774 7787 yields 0.3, 11.5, 11.2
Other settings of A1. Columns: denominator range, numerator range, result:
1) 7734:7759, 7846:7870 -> 1.00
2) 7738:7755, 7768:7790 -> 1.01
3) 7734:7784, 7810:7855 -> 1.00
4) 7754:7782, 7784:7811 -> 1.00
